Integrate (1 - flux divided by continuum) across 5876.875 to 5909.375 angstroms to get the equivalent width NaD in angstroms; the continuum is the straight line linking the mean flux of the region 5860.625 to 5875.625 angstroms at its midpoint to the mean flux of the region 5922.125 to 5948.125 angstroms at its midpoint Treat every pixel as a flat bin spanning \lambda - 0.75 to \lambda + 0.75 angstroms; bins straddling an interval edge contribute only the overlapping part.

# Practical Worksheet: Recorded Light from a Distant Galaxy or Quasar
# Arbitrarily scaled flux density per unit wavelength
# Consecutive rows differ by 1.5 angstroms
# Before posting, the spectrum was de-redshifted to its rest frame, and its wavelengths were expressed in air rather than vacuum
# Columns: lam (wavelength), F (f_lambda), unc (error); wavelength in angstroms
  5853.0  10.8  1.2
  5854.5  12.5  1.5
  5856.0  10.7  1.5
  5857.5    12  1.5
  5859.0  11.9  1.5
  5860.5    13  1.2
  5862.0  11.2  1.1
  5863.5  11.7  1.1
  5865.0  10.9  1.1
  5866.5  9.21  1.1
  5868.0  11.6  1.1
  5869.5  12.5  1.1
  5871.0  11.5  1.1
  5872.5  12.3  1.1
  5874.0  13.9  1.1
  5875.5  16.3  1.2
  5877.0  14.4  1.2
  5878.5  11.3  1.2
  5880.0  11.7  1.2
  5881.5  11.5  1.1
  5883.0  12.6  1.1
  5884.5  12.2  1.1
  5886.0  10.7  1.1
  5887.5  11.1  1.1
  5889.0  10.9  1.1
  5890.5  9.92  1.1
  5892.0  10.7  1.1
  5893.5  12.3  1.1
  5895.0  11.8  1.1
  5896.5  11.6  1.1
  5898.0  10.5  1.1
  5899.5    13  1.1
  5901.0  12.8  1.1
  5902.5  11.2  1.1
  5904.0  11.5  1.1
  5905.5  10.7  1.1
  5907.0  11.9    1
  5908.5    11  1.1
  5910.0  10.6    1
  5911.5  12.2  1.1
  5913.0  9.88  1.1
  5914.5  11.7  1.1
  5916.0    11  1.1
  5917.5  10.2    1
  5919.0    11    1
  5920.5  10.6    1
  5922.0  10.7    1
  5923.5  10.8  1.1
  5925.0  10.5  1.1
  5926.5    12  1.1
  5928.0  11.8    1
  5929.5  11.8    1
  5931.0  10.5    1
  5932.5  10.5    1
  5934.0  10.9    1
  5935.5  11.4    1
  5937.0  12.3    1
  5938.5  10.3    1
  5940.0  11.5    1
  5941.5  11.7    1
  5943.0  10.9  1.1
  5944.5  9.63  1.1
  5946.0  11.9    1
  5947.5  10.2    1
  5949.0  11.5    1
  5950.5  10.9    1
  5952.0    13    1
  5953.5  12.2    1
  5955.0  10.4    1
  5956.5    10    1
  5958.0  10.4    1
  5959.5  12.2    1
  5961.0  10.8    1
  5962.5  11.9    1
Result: 0.3 angstroms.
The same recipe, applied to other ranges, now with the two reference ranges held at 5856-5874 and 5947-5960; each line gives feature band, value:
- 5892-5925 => 0.5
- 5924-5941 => 0.1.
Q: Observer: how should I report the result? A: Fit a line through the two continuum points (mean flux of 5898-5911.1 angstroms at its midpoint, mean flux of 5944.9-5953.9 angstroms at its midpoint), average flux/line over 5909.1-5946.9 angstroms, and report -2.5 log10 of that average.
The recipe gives 0.05 mag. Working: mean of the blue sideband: 11.5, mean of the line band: 11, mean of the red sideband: 11.5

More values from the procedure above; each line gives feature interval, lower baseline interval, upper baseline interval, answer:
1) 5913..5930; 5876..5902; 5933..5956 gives 0.04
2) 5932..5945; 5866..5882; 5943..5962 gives 0.03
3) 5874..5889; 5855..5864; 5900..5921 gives -0.08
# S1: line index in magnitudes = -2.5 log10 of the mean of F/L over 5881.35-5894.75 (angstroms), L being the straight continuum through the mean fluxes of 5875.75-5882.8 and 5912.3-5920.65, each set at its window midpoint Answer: 0.07 mag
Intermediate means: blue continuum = 12.5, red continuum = 10.7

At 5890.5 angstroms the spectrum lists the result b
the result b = 9.92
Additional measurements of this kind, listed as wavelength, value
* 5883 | 12.6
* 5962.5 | 11.9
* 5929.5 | 11.8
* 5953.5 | 12.2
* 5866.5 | 9.21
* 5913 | 9.88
